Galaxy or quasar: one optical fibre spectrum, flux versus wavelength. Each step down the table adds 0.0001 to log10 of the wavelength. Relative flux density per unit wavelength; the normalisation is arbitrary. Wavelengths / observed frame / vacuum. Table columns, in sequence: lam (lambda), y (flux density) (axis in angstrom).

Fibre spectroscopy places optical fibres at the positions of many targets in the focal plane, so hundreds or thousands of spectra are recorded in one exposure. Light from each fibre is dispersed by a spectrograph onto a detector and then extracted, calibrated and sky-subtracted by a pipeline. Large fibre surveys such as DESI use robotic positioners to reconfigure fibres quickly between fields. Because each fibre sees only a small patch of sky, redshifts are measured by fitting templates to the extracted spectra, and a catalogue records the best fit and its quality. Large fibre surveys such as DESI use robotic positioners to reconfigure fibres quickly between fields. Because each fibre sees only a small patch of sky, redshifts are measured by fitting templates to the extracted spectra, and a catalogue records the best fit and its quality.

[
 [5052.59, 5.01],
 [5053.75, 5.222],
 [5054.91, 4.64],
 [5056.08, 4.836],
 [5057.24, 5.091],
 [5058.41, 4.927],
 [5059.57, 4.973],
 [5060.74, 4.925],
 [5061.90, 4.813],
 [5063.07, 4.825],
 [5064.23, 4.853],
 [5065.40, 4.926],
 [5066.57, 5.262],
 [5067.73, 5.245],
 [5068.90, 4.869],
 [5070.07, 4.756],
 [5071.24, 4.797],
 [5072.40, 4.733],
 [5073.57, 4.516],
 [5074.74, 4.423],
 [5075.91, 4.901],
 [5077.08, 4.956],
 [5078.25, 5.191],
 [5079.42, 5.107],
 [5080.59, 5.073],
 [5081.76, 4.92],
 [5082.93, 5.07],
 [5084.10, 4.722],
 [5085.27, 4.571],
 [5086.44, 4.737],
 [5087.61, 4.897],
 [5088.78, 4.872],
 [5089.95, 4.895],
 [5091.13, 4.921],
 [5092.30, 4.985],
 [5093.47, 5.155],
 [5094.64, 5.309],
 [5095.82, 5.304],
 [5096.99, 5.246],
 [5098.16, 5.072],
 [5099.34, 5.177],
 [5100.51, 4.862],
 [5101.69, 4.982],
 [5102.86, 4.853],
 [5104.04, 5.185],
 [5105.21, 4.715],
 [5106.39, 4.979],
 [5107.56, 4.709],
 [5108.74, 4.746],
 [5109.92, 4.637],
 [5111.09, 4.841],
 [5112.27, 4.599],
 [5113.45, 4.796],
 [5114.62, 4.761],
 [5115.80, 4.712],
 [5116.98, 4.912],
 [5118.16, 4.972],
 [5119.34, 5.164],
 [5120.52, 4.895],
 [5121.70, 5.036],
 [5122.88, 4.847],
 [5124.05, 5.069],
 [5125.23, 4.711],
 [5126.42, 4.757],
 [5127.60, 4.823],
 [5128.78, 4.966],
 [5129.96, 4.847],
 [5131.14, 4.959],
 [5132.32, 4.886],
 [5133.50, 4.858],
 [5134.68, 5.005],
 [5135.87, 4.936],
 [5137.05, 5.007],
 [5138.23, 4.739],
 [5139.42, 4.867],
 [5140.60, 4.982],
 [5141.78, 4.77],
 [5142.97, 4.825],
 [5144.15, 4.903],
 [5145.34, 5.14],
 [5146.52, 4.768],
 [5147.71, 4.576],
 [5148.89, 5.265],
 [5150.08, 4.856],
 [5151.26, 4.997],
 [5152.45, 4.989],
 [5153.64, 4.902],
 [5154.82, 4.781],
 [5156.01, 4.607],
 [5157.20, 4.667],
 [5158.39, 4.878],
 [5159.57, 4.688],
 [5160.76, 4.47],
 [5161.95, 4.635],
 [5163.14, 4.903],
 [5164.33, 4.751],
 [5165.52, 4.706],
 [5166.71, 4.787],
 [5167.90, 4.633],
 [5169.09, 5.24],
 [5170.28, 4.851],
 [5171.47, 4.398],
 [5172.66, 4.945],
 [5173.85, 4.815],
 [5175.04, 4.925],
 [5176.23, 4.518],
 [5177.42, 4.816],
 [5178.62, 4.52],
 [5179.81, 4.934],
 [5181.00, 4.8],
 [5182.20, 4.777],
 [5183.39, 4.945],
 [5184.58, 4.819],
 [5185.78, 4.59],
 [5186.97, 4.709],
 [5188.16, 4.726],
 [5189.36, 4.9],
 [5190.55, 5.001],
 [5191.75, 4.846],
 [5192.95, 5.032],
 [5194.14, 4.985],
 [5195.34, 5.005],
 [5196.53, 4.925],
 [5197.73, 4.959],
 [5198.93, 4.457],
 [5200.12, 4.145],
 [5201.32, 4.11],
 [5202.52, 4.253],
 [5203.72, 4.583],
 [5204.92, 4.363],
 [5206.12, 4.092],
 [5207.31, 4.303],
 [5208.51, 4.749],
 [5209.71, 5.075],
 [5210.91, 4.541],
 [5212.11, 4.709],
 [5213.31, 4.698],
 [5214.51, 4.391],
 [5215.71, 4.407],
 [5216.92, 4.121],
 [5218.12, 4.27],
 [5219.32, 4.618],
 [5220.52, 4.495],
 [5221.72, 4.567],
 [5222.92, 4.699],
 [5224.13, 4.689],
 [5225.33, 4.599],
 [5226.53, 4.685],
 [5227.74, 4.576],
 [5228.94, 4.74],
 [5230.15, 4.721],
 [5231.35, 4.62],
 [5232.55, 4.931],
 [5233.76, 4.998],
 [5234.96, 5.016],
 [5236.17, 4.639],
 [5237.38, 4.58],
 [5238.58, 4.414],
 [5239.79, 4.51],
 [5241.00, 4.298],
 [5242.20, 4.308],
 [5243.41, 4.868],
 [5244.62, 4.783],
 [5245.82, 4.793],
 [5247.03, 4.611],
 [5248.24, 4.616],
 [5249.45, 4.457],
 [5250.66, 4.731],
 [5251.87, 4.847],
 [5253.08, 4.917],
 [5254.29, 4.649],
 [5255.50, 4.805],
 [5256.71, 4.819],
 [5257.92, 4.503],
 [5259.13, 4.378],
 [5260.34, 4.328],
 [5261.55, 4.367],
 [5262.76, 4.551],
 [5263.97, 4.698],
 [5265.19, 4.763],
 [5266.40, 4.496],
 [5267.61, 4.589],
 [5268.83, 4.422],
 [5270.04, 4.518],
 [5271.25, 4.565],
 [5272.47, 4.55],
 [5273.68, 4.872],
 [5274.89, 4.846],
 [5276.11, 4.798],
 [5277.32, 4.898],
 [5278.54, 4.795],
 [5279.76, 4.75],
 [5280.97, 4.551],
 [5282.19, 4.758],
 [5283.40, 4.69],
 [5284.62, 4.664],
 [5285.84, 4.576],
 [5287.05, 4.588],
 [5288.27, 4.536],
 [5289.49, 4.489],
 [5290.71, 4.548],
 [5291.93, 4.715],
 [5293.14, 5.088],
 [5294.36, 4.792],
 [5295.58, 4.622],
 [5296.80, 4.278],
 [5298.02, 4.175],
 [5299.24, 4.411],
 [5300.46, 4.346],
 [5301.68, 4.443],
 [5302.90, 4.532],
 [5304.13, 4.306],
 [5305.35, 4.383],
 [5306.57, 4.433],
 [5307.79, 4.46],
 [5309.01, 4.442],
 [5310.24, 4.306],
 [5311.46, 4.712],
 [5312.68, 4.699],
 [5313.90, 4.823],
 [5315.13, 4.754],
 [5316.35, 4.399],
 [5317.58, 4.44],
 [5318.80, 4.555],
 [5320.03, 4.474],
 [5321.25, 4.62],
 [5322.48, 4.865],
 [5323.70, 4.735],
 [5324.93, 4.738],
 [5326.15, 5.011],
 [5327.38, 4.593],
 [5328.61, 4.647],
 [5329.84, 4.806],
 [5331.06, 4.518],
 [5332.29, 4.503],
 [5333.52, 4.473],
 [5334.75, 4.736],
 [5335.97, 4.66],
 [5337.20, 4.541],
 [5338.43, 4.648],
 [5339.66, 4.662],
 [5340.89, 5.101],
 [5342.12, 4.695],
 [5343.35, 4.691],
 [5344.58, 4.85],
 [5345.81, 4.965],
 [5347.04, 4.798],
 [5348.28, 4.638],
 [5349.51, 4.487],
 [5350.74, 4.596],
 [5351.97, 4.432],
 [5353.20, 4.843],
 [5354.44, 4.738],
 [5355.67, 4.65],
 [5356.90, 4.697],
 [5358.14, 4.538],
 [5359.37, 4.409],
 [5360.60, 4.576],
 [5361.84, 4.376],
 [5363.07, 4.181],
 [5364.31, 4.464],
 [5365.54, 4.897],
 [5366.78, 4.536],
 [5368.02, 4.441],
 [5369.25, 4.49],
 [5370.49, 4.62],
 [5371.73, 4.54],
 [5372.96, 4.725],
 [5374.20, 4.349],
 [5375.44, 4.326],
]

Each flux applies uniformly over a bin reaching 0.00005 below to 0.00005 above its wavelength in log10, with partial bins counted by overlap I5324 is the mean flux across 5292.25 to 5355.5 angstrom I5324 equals 4.62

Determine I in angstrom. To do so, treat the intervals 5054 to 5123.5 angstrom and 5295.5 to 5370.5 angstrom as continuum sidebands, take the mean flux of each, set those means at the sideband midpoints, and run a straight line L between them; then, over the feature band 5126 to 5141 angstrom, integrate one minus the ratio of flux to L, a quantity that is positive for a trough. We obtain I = -0.13 angstrom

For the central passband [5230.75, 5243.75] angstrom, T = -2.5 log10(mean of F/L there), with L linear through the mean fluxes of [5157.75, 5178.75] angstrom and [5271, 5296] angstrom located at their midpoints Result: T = 0.017 mag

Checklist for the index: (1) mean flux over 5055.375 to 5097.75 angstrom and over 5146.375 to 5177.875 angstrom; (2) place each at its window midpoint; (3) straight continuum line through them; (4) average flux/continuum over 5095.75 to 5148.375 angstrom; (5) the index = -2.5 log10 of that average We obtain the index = -0.01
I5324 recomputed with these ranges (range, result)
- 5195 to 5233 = 4.56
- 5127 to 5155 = 4.91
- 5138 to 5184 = 4.81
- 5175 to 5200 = 4.8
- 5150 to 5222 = 4.69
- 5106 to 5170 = 4.85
